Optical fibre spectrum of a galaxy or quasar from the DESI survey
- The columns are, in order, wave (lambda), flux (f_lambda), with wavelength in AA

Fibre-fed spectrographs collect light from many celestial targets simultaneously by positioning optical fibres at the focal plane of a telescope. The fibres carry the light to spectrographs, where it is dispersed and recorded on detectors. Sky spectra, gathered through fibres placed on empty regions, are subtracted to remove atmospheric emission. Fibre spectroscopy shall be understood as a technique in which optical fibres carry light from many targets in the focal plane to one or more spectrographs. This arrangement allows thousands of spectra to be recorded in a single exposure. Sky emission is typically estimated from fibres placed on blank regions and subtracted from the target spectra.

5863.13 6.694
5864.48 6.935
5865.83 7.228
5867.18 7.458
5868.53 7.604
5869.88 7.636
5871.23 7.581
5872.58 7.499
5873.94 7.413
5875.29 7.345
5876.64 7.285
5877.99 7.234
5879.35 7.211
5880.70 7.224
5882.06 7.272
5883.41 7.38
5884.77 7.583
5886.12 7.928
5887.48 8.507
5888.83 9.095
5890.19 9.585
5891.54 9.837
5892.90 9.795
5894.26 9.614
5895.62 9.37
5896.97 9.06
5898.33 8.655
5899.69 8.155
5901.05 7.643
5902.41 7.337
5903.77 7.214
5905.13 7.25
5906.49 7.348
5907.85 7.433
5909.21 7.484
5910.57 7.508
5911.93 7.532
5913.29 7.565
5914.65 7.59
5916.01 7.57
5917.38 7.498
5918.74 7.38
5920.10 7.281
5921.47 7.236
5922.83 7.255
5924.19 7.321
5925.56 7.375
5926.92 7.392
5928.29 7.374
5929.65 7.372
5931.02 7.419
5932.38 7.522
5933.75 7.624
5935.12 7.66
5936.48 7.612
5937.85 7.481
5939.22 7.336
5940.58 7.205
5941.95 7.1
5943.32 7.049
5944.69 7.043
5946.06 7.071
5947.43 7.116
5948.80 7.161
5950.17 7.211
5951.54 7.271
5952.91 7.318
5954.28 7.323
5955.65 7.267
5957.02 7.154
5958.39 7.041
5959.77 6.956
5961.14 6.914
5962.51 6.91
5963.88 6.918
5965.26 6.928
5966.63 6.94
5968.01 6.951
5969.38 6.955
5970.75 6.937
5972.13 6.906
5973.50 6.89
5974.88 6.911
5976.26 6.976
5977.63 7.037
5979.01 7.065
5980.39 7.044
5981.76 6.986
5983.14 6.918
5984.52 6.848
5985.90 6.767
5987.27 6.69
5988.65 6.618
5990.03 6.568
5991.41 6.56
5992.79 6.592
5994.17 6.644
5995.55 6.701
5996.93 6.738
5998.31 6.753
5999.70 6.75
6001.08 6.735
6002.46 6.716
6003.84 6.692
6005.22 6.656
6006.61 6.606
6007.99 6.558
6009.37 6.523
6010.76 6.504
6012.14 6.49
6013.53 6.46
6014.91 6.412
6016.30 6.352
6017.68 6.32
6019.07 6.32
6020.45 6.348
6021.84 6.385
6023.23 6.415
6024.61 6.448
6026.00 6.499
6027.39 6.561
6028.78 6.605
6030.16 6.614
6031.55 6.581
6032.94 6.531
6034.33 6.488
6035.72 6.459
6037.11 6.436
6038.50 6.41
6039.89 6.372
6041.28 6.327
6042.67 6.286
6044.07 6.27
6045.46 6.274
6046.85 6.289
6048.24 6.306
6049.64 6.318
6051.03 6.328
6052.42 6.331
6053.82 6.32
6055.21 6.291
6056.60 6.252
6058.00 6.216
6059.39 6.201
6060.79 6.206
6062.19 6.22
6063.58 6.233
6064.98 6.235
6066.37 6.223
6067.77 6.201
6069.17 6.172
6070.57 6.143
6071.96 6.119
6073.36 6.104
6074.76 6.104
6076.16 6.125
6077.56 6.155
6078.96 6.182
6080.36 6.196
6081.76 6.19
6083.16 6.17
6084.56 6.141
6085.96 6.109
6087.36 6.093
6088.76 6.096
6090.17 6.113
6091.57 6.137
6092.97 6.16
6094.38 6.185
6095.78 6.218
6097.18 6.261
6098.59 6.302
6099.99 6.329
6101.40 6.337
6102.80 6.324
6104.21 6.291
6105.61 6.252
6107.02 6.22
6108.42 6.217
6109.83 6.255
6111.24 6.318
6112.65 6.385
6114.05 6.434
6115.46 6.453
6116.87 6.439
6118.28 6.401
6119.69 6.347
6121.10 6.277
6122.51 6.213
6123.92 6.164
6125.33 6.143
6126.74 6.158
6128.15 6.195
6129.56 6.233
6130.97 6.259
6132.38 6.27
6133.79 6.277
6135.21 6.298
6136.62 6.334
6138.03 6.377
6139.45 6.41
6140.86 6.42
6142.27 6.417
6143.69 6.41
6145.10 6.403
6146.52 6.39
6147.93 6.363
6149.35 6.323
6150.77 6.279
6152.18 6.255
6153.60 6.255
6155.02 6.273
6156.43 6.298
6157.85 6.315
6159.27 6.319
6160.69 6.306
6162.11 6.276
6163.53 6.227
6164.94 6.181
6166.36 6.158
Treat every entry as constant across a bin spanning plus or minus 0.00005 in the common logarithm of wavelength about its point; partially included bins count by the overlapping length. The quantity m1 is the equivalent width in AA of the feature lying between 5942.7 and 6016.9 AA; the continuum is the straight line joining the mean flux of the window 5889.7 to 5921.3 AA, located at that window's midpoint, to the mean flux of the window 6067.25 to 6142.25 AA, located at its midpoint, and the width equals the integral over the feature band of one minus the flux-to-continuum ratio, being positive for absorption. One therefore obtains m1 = 5.3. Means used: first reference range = 8.05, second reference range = 6.24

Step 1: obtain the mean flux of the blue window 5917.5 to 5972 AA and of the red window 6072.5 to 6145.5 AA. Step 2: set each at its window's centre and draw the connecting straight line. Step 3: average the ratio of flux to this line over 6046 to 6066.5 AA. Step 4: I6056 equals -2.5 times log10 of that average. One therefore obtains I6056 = 0.05 mag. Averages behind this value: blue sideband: 7.21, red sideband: 6.26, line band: 6.27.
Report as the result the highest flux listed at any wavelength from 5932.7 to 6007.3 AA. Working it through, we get 7.66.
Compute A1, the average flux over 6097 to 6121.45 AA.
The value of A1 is 6.32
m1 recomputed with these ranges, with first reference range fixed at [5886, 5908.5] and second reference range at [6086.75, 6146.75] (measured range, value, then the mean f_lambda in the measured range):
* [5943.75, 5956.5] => 1.20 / 7.19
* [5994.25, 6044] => 5.09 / 6.51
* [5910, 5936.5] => 2.46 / 7.45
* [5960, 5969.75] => 1.08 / 6.93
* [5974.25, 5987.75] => 1.25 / 6.93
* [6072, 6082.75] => 0.85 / 6.15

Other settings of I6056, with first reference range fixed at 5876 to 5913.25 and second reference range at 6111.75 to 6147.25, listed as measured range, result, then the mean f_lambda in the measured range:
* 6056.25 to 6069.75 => 0.10 mag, 6.21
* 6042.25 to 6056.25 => 0.10 mag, 6.3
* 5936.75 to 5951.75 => 0.07 mag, 7.19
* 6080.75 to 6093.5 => 0.08 mag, 6.14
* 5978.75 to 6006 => 0.09 mag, 6.75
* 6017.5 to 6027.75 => 0.11 mag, 6.41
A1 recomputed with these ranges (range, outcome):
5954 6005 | 6.87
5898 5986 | 7.25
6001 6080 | 6.36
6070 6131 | 6.23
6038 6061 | 6.29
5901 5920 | 7.44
